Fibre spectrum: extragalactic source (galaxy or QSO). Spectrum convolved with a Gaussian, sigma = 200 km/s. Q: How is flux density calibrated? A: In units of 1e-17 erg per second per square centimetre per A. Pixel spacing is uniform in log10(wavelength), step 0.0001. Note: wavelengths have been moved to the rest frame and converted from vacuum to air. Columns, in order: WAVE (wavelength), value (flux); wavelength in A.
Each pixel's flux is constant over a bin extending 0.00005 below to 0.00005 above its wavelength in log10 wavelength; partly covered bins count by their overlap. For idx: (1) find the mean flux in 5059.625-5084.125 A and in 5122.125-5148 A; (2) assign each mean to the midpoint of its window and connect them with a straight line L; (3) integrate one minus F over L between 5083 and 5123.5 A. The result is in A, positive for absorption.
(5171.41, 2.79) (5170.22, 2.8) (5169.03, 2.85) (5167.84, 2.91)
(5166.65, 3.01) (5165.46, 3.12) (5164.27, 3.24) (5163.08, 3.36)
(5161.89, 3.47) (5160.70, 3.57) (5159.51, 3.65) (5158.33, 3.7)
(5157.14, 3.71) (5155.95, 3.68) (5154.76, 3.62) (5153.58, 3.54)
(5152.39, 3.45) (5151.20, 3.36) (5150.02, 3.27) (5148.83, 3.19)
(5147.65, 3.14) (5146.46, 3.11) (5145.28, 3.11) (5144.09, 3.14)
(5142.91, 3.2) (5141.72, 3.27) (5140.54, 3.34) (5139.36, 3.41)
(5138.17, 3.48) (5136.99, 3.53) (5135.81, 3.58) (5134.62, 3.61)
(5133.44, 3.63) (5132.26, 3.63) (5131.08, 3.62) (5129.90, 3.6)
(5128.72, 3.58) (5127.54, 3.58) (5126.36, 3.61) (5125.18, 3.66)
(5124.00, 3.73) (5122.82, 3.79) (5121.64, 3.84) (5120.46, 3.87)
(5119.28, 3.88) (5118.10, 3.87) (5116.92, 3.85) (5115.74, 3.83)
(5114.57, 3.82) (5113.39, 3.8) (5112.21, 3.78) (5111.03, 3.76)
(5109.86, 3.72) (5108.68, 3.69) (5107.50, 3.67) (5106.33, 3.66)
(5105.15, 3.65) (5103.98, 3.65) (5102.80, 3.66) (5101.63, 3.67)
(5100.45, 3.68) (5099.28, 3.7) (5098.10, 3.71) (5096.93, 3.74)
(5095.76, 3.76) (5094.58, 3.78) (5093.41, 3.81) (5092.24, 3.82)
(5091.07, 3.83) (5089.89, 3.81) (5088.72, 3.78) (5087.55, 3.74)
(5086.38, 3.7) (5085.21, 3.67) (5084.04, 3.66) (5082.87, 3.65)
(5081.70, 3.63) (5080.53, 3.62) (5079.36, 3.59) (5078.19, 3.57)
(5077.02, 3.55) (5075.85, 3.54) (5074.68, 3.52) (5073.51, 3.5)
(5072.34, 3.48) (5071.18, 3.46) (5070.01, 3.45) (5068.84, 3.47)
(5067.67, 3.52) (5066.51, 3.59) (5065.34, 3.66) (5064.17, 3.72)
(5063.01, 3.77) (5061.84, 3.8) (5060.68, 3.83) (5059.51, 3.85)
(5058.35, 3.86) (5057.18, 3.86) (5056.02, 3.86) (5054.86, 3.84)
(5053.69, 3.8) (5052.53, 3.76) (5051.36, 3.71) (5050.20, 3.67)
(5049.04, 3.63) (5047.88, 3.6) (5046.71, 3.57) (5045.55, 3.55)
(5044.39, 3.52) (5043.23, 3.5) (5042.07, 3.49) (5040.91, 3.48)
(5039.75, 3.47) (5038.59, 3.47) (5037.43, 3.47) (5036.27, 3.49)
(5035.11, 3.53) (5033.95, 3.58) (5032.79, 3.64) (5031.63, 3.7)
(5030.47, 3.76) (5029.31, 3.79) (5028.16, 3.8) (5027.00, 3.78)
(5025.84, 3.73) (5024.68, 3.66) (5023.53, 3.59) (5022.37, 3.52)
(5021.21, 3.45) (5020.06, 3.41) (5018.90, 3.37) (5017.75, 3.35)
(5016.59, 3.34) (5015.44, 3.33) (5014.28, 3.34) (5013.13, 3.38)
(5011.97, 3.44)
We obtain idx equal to -2.5 A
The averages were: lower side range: 3.6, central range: 3.75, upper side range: 3.47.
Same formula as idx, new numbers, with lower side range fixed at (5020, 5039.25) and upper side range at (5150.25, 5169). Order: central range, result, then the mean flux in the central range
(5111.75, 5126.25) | -1.4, 3.8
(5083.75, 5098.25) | -1.0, 3.76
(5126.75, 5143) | -0.3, 3.52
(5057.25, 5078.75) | -0.4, 3.62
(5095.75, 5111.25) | -0.9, 3.69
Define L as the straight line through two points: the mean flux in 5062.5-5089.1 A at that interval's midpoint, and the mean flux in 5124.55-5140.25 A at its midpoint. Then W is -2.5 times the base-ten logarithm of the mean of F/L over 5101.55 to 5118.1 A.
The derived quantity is -0.04 mag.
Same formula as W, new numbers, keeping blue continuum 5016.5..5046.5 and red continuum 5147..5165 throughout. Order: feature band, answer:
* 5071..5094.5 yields -0.04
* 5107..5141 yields -0.06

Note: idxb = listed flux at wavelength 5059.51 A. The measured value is 3.85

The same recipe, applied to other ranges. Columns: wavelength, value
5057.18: 3.86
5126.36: 3.61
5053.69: 3.8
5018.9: 3.37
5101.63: 3.67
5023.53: 3.59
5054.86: 3.84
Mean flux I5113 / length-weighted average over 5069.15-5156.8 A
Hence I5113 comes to 3.61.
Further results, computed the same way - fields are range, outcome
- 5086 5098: 3.78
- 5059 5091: 3.64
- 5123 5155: 3.45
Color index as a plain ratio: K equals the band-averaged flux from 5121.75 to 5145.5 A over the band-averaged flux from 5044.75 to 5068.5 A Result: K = 0.95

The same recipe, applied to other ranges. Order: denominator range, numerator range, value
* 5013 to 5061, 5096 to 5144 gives 1.01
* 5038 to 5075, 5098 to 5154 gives 0.98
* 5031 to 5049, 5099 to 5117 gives 1.05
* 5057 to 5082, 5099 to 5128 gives 1.03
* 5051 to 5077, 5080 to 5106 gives 1.01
